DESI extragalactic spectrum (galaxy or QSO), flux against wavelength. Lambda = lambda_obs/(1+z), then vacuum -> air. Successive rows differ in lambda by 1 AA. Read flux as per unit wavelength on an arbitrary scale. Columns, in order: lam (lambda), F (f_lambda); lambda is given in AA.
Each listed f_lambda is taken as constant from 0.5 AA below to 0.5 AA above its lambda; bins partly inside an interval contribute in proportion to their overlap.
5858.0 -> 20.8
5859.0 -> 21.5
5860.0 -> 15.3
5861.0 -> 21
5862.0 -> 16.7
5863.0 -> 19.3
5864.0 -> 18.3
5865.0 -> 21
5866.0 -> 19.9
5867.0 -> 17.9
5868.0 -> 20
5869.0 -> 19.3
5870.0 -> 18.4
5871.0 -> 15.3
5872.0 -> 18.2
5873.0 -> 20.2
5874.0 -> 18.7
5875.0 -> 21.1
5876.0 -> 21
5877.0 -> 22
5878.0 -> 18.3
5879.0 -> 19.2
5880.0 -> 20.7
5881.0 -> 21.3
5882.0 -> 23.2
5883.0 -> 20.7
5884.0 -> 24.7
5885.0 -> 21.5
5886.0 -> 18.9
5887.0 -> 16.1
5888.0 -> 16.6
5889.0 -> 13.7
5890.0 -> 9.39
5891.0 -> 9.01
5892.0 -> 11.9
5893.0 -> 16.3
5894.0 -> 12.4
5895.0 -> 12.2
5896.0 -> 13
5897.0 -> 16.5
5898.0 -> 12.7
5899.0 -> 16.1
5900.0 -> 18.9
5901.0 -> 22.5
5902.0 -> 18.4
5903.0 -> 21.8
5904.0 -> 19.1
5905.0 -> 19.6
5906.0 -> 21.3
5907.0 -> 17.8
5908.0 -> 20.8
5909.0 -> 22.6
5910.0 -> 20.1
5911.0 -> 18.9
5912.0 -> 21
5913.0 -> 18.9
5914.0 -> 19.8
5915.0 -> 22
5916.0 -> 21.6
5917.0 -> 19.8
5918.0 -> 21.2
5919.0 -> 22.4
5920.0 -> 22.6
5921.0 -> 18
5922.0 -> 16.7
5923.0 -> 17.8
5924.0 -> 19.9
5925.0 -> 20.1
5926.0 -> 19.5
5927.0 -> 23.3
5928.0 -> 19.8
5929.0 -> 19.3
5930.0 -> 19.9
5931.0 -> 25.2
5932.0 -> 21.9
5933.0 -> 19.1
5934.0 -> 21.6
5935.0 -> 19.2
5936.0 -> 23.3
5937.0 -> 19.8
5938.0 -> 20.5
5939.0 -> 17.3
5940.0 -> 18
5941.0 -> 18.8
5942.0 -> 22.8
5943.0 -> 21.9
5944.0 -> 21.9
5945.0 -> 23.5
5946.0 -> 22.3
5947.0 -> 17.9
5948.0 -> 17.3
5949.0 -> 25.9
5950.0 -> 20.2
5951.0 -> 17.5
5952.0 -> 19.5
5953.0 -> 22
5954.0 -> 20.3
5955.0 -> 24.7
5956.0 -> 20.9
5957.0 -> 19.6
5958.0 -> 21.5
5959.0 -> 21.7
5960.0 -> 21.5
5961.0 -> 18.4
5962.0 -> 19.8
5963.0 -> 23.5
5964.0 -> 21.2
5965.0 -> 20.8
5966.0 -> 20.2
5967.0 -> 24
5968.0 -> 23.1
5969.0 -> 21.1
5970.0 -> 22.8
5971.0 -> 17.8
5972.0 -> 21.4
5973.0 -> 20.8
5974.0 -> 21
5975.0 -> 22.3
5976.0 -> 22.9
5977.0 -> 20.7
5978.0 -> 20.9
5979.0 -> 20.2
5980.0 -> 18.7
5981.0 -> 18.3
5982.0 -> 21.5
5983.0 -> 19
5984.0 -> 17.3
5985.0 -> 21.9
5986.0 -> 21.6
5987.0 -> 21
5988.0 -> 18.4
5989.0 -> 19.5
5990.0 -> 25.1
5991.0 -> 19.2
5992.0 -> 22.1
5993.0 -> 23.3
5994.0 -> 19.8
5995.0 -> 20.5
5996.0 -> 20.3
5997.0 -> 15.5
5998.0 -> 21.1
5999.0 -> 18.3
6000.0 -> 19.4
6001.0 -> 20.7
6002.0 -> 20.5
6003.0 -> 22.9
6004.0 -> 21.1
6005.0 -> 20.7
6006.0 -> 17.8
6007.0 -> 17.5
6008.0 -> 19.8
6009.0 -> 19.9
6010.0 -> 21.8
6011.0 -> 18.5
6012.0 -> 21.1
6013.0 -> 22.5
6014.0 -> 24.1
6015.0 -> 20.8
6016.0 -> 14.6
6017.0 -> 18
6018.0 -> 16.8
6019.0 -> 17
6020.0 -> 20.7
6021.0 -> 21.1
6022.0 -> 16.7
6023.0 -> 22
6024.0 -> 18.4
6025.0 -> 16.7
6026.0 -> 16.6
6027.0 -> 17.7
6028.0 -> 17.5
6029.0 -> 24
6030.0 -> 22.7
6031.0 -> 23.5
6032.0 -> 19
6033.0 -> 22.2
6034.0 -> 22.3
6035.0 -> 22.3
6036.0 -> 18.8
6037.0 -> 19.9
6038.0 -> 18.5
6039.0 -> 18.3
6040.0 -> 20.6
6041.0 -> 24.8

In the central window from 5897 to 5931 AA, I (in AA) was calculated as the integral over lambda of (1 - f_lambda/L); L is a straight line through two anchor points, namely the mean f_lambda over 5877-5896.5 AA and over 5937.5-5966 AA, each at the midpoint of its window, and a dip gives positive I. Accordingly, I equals -2.4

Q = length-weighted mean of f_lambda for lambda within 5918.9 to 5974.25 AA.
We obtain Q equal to 20.8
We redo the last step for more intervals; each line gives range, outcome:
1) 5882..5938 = 18.9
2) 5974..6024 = 20.1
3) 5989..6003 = 20.5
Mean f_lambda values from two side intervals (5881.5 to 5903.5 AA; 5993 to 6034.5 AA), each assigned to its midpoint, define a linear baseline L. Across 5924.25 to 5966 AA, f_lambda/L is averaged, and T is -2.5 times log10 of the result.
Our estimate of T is -0.154 mag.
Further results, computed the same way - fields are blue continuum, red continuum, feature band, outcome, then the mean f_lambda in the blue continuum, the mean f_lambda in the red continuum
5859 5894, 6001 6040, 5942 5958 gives -0.11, 18.3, 19.9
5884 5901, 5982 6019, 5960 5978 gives -0.14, 15.2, 20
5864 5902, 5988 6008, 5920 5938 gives -0.09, 17.8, 20.2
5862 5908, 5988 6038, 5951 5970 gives -0.11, 18.1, 20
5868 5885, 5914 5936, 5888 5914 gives 0.19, 20.2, 20.6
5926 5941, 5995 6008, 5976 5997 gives -0.03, 20.5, 19.7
